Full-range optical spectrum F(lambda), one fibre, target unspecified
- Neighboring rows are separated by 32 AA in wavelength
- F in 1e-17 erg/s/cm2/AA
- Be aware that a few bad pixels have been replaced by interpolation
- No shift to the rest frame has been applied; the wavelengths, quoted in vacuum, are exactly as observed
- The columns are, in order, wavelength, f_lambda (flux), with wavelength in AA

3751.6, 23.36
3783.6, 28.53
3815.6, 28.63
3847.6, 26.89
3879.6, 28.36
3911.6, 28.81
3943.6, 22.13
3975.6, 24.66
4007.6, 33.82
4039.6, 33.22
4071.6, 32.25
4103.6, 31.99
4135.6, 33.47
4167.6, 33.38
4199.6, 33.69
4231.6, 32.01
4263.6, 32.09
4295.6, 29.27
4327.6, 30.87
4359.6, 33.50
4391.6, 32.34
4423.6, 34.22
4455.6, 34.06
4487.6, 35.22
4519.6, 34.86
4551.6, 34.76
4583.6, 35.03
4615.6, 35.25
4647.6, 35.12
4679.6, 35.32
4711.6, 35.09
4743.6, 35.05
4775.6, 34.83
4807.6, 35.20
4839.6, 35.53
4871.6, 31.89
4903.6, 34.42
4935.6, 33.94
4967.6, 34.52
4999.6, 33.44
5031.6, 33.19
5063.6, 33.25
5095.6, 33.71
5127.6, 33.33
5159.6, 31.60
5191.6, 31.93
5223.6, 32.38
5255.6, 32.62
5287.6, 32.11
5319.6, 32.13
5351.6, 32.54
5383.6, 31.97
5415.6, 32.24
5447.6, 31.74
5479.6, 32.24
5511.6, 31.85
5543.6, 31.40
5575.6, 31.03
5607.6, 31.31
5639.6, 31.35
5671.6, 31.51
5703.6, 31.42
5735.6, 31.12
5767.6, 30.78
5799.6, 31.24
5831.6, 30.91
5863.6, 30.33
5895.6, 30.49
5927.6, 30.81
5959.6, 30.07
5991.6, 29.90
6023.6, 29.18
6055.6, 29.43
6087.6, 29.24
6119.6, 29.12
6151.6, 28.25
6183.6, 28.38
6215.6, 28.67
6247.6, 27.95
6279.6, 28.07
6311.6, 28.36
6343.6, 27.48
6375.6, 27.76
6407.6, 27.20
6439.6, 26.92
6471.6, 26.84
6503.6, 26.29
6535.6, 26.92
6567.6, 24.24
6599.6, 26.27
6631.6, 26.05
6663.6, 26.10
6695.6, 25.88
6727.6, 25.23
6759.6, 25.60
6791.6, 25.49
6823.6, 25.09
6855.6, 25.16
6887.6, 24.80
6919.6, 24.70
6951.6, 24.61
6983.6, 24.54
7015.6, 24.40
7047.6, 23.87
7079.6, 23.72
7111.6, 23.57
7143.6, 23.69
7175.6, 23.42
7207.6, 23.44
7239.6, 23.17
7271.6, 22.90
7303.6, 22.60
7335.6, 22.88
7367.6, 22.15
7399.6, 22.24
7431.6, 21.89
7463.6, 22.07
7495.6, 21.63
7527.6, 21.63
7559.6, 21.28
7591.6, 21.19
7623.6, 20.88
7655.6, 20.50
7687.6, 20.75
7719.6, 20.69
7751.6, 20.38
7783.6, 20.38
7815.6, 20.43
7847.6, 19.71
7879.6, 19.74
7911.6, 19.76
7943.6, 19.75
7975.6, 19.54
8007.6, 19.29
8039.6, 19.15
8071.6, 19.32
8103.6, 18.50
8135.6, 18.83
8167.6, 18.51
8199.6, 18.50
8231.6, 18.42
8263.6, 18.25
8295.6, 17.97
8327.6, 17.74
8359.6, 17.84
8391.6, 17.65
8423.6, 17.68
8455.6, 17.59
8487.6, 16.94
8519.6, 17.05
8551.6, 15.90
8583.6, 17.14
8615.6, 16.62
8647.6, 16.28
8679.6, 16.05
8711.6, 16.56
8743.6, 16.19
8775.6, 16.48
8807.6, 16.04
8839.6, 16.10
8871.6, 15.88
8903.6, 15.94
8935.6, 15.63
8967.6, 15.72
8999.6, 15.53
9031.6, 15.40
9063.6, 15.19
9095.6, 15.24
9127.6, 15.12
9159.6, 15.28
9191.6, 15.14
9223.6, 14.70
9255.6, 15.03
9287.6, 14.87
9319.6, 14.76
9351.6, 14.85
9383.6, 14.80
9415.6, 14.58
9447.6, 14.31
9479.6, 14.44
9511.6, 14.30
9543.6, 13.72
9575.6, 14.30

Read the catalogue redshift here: 0.00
